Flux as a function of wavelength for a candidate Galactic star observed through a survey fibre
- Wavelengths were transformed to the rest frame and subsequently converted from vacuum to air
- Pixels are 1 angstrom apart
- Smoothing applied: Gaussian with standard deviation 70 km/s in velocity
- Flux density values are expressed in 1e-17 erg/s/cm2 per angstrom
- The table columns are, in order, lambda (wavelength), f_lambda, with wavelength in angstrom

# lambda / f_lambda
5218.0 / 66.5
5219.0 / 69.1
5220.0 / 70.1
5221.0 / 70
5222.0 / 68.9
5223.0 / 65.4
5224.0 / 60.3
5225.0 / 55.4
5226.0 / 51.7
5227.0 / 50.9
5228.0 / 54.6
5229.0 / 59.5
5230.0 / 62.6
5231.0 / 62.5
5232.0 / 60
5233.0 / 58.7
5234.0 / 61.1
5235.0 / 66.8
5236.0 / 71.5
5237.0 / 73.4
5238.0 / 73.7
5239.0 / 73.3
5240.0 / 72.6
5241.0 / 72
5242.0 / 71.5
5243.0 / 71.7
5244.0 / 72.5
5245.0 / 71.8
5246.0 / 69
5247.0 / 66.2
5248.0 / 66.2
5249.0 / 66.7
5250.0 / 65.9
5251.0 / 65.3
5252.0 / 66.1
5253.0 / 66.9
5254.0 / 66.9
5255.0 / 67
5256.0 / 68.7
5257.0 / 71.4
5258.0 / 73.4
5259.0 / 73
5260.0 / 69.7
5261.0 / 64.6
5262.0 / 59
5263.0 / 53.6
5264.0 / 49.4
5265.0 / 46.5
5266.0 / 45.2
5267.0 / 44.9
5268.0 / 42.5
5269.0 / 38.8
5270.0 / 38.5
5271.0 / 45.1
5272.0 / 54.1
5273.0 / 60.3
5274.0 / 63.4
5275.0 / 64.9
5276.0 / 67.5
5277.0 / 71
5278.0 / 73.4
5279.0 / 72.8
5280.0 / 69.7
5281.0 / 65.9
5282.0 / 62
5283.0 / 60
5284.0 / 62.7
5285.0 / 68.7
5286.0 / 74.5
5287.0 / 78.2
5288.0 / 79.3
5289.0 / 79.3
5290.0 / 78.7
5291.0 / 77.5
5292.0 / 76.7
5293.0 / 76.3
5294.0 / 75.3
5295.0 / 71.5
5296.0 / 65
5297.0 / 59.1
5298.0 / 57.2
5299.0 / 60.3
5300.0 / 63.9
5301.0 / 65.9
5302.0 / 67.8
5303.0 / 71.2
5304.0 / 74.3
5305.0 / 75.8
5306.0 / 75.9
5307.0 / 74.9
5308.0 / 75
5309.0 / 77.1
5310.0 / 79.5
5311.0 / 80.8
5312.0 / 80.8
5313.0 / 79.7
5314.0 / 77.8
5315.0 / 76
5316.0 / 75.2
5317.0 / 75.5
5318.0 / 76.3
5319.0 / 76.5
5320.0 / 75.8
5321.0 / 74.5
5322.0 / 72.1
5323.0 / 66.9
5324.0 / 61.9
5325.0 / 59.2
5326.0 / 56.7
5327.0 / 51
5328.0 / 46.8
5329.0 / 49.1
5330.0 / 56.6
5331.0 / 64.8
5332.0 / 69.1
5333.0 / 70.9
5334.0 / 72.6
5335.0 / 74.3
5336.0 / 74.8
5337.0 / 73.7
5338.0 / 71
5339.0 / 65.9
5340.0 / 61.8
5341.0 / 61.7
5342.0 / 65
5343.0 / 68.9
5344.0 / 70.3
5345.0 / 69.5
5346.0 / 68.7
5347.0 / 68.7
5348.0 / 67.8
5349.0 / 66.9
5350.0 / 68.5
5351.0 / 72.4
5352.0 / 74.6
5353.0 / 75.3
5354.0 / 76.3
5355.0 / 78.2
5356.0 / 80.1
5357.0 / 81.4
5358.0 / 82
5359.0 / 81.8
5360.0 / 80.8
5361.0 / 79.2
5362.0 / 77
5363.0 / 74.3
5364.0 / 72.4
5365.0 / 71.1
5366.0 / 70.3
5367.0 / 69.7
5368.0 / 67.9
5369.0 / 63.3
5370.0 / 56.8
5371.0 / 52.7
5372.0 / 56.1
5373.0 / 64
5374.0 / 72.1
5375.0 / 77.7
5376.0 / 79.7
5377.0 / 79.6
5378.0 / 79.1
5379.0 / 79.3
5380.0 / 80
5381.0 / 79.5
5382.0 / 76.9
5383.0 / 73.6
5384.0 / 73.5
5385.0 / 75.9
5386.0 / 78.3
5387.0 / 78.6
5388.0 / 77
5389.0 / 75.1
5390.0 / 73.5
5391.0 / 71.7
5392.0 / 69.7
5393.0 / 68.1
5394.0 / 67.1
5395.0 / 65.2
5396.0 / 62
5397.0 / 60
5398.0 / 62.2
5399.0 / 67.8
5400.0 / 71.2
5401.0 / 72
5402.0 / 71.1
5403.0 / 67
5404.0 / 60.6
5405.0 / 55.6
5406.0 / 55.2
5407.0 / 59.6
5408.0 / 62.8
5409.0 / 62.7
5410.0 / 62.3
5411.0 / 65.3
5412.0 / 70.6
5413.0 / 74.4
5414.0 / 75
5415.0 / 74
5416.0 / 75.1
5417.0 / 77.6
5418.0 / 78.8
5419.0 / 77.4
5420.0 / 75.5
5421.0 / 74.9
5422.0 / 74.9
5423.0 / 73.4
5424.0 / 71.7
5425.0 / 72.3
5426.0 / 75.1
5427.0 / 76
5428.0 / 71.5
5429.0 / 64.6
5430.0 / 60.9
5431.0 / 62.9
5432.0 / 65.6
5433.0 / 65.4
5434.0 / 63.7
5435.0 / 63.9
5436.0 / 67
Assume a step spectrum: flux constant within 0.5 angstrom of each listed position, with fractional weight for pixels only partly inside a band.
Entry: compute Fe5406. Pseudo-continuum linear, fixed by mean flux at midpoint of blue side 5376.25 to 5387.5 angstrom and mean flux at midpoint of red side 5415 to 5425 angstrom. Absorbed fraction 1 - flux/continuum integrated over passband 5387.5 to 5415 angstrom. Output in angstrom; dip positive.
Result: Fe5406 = 3.4 angstrom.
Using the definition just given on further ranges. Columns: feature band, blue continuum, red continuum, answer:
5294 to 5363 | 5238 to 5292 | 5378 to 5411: -3.5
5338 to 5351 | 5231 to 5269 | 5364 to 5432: 0.1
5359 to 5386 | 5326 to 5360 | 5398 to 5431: -1.4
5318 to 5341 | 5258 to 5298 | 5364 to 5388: 0.7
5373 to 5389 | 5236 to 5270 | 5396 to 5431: -2.1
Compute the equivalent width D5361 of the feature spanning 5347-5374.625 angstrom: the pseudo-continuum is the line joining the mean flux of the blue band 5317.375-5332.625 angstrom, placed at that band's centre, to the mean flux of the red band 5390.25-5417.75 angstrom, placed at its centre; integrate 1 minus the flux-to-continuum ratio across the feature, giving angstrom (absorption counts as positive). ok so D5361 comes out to -2.6 angstrom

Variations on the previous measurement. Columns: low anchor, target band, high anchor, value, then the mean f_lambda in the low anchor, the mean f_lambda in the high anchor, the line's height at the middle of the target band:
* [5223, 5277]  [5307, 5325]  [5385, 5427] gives -2.60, 62.2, 70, 65.5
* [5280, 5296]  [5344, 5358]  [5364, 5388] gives -0.21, 72.1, 72.1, 72.1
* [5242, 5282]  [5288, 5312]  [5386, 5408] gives -3.26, 62.4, 67.3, 63.8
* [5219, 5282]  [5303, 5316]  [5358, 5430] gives -2.07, 63.2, 71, 66.4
